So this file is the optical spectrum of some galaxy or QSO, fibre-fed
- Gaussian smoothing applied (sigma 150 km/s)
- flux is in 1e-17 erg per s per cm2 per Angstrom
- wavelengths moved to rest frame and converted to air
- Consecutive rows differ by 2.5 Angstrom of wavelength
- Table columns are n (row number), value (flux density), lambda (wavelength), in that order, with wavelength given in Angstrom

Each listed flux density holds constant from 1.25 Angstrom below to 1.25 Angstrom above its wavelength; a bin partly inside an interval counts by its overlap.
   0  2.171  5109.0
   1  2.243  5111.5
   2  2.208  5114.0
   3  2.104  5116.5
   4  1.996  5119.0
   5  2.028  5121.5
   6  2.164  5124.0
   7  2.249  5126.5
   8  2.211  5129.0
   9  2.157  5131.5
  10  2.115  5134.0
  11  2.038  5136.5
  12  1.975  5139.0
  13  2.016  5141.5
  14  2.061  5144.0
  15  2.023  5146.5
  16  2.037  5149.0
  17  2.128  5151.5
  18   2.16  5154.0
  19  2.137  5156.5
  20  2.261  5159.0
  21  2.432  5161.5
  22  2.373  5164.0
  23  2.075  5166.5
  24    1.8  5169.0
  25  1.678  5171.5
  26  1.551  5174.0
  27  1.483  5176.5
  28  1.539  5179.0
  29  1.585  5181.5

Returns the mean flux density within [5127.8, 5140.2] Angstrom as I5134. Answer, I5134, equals 2.1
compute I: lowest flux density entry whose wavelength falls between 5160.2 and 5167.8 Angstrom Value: 2.075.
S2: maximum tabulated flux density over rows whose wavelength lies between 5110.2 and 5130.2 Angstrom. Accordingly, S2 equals 2.249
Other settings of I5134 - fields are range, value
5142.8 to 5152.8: 2.06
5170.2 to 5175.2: 1.62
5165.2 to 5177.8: 1.72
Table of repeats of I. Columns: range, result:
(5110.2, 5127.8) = 1.996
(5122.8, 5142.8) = 1.975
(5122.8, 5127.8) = 2.164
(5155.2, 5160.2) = 2.137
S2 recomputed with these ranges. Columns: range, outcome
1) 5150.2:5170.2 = 2.432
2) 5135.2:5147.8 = 2.061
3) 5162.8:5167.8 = 2.373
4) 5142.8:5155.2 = 2.16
